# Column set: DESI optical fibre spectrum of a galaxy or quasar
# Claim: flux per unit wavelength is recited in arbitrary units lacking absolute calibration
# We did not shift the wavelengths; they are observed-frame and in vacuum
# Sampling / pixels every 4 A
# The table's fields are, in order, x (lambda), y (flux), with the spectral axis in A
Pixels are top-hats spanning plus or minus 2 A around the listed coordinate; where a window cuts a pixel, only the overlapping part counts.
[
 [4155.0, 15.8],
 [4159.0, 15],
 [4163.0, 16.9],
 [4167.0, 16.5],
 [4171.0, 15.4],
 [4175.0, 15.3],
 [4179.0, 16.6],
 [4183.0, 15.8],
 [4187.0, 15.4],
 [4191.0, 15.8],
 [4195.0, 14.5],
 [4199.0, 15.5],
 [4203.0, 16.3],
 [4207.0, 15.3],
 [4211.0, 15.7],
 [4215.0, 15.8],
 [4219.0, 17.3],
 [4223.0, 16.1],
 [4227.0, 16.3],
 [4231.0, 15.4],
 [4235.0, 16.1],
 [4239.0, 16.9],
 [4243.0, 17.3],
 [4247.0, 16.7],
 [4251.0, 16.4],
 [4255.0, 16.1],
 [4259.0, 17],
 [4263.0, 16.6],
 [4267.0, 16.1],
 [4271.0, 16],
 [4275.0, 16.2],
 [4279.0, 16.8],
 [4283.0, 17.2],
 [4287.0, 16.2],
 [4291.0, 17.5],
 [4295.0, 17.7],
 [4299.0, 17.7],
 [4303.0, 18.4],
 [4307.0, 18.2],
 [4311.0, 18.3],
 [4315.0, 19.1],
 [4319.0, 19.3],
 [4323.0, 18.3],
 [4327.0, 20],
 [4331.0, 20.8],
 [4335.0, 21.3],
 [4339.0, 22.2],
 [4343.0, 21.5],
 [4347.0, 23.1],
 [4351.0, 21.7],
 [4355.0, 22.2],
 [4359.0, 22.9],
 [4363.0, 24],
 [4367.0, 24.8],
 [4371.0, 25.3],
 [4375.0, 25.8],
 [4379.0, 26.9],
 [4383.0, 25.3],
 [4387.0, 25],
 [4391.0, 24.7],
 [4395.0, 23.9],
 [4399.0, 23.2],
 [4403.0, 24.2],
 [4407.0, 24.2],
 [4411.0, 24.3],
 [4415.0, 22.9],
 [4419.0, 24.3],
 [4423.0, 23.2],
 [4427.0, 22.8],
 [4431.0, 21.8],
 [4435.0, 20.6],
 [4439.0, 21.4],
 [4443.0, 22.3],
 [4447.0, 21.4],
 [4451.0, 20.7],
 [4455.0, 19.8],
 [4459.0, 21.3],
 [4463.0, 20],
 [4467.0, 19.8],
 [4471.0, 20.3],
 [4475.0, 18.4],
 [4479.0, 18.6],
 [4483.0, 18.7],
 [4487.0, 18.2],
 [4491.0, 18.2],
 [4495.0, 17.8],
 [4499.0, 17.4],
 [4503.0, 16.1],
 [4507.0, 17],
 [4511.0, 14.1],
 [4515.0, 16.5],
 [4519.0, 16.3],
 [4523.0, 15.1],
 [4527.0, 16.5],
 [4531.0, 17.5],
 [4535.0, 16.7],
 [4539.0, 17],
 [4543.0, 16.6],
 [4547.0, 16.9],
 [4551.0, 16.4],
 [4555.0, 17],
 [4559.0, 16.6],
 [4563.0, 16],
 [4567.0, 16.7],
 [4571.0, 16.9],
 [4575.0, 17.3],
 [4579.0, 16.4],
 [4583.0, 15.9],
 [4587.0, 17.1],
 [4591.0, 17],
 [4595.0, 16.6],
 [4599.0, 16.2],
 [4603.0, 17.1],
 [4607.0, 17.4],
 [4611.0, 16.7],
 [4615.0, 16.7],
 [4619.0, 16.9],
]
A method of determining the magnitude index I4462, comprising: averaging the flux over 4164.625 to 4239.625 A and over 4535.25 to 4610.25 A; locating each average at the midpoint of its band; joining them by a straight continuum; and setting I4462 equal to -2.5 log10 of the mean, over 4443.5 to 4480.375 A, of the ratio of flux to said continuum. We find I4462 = -0.22 mag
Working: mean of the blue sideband 15.9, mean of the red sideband 16.7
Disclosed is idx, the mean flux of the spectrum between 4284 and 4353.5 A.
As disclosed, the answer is 19.5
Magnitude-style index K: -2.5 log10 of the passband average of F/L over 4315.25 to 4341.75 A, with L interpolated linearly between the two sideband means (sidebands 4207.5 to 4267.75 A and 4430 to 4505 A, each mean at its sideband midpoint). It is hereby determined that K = -0.151 mag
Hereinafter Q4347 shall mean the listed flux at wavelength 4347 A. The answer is 23.1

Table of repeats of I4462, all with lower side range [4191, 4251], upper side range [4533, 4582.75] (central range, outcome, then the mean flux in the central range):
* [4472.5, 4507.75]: -0.08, 17.9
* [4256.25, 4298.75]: -0.04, 16.8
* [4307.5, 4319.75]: -0.16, 18.8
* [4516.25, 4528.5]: 0.04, 16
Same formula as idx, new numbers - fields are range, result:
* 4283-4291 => 16.8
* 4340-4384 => 23.9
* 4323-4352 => 21.3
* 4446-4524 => 18.3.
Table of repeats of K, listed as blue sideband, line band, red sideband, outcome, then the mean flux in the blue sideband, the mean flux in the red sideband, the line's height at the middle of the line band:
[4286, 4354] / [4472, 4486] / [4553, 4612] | -0.05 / 19.6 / 16.7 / 17.9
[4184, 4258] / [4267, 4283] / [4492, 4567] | -0.02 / 16.1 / 16.6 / 16.1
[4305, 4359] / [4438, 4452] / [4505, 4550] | -0.18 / 20.6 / 16.4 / 18.1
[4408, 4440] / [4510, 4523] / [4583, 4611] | 0.24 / 22.8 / 16.8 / 19.6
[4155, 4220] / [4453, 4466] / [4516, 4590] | -0.23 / 15.8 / 16.6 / 16.4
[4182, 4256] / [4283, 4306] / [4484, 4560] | -0.08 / 16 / 16.8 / 16.2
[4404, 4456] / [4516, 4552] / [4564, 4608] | 0.13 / 22.4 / 16.8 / 18.6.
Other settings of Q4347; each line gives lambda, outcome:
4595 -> 16.6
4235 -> 16.1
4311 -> 18.3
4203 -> 16.3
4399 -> 23.2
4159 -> 15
